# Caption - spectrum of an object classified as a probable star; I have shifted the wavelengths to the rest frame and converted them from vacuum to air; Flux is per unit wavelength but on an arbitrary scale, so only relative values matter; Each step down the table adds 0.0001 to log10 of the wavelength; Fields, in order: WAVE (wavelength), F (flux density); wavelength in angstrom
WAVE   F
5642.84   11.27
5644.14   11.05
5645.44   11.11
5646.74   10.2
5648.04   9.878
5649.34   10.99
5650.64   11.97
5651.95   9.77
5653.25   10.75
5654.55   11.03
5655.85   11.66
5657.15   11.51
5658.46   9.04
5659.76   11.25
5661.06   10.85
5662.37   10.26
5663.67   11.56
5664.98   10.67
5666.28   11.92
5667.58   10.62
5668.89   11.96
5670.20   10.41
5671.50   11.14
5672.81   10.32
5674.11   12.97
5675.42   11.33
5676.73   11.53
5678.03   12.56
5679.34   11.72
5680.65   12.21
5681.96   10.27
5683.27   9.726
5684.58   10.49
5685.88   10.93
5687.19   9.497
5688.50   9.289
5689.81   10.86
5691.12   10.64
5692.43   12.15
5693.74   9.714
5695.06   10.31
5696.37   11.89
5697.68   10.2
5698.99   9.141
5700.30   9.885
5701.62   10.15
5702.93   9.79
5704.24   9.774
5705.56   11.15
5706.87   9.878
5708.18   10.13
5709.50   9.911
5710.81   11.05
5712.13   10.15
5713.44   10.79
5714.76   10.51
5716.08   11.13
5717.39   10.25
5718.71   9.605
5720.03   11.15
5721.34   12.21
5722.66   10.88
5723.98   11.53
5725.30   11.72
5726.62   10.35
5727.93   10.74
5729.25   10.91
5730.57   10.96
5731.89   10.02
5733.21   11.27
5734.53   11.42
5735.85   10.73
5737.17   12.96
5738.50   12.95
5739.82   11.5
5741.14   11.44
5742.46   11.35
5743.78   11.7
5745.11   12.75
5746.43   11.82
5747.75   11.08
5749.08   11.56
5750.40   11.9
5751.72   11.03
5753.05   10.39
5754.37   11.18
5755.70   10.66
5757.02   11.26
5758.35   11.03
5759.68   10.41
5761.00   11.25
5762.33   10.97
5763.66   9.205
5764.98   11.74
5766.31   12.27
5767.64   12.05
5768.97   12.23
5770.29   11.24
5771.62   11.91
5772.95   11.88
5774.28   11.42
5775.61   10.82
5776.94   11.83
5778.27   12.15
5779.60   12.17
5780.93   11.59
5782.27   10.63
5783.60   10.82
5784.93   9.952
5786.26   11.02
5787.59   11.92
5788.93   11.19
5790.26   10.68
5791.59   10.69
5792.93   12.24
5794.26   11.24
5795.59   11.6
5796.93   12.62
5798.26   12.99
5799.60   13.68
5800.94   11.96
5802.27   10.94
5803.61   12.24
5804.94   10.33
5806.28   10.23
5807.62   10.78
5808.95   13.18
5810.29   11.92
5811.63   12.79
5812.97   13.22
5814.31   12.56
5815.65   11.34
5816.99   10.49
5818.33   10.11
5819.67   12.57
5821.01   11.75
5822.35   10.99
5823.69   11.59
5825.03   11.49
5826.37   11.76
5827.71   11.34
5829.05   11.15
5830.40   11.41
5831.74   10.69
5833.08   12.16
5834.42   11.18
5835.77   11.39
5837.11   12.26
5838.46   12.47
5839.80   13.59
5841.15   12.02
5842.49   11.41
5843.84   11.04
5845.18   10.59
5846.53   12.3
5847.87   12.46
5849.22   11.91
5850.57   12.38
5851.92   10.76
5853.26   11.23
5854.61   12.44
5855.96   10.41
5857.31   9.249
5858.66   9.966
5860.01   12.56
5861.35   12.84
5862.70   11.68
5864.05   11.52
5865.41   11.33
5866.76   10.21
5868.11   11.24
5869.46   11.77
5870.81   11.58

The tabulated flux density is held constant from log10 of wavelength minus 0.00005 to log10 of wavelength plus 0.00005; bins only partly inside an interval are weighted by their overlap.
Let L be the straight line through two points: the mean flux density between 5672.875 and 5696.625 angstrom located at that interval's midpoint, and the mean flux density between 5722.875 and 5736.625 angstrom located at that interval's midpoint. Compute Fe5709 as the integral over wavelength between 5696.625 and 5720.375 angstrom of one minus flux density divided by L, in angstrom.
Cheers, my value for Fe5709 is 1.52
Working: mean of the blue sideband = 11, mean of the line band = 10.3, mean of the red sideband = 11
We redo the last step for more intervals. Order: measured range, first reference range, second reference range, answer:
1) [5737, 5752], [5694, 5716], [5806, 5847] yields -1.50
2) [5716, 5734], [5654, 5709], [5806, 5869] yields 0.15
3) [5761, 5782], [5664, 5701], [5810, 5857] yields -0.36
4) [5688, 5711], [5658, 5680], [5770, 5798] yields 1.93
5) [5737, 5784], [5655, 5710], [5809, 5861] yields -1.12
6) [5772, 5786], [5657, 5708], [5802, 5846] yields 0.01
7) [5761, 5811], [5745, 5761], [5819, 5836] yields -0.80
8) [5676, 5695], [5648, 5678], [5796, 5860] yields 0.58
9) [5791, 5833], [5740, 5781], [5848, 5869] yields -1.09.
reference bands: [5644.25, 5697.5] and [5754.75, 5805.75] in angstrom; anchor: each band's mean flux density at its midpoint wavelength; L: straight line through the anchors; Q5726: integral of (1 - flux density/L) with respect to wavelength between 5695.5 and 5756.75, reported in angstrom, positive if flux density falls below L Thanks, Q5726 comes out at 1.3 angstrom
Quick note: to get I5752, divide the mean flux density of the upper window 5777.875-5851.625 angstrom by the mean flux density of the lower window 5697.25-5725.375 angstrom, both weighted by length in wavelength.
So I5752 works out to 1.11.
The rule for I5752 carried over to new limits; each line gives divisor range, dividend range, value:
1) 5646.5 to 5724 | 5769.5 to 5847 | 1.08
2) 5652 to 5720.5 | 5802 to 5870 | 1.08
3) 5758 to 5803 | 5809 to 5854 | 1.02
